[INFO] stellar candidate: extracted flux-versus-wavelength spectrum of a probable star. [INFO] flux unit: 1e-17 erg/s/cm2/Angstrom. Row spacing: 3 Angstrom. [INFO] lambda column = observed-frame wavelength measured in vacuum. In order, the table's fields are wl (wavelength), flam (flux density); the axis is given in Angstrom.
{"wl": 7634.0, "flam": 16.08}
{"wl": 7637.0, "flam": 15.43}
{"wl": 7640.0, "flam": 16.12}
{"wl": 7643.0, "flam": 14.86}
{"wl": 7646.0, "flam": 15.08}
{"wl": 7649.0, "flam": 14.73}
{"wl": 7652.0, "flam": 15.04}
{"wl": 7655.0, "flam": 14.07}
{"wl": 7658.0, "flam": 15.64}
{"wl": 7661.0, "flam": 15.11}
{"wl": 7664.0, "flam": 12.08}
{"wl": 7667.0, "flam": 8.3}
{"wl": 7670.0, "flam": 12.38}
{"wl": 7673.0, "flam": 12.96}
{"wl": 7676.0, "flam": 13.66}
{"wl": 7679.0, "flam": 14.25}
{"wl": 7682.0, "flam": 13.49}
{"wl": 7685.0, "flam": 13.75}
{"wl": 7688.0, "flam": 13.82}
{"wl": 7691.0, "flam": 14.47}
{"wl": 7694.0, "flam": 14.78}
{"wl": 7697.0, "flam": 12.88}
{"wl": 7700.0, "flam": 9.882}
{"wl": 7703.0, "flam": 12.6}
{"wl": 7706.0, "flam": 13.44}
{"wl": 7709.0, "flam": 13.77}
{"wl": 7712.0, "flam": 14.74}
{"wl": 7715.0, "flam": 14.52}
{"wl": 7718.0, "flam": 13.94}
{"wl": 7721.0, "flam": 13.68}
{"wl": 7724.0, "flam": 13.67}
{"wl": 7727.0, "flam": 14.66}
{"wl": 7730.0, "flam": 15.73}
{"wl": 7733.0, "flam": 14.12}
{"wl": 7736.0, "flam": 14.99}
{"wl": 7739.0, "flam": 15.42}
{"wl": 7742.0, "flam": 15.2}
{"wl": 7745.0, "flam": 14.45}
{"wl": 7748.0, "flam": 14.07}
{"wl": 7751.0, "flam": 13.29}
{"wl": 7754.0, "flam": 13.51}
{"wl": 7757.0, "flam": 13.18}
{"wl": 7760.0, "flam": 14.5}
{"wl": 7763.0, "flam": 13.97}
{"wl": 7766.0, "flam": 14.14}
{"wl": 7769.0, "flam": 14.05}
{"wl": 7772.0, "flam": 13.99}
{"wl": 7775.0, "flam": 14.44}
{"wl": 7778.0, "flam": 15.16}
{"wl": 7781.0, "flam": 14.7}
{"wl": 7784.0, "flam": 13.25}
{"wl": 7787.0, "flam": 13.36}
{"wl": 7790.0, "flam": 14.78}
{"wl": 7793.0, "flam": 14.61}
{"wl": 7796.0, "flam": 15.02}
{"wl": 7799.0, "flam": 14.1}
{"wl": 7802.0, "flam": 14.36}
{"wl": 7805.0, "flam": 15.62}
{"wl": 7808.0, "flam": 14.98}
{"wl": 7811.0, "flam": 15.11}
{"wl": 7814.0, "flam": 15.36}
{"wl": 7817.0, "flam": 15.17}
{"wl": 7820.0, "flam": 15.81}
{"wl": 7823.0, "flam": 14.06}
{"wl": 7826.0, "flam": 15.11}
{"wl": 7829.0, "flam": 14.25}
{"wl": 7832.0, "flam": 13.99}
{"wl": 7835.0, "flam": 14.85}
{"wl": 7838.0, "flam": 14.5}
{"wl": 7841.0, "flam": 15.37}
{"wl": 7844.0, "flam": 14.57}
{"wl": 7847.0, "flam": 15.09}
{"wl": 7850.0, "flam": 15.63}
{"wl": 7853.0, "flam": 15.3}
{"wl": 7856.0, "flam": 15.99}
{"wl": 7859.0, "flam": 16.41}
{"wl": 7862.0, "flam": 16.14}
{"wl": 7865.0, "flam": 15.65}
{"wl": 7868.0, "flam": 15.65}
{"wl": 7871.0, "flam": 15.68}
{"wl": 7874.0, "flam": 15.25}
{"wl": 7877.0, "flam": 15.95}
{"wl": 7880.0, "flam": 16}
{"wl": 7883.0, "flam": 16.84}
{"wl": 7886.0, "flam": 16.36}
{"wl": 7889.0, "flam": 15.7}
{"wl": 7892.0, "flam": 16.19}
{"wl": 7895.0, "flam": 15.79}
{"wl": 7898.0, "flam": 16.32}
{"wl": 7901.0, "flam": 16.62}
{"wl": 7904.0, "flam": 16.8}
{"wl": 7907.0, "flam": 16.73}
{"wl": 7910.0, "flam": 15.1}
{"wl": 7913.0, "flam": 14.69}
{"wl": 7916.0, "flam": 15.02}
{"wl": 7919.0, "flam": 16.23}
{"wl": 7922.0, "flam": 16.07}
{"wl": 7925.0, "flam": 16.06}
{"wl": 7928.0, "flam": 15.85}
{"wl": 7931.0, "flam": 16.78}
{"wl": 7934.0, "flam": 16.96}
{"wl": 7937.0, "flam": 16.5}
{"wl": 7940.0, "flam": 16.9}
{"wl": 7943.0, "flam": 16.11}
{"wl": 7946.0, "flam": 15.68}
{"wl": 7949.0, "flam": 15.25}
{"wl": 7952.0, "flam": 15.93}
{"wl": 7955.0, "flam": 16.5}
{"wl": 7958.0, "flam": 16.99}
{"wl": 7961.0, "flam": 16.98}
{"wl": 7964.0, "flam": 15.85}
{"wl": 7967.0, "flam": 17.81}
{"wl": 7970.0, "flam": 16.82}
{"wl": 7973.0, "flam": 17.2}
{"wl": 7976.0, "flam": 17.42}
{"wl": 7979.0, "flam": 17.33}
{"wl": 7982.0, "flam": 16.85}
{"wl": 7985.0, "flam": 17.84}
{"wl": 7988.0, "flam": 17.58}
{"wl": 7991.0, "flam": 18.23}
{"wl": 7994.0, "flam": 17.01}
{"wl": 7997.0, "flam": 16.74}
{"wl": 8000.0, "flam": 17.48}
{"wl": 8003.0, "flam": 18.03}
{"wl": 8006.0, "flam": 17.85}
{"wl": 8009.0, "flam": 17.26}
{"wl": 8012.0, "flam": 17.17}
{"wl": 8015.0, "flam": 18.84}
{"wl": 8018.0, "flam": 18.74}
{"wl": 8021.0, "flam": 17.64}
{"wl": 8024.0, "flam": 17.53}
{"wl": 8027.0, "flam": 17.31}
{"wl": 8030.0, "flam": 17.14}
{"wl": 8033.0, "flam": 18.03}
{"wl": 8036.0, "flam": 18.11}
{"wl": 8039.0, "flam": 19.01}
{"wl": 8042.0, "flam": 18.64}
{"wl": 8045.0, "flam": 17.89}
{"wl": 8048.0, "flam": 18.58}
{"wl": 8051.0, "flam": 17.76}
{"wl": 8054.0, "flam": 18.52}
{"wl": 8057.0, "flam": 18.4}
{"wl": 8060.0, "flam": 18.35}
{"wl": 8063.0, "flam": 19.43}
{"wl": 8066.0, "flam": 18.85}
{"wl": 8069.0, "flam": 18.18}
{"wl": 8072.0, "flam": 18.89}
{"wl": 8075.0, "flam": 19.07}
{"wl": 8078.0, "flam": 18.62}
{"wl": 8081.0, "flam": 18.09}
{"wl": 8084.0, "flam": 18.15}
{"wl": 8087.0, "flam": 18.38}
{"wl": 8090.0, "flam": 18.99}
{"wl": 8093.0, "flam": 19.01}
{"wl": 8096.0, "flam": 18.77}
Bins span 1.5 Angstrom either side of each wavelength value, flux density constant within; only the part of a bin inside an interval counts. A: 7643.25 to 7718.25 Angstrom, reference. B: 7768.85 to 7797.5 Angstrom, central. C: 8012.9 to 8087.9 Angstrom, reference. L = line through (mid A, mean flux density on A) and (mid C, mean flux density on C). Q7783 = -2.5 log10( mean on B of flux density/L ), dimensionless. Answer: 0.04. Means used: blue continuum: 13.6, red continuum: 18.3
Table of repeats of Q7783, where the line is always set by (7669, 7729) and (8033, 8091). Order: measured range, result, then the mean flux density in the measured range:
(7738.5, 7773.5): 0.02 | 14.1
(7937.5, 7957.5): 0.05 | 16.1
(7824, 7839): 0.06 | 14.5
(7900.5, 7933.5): 0.04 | 16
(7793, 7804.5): 0.02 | 14.6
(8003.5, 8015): 0.01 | 17.7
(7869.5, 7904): 0.00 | 16.1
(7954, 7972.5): 0.02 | 16.9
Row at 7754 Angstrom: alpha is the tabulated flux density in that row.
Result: 13.51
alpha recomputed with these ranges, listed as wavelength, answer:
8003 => 18.03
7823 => 14.06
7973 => 17.2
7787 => 13.36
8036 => 18.11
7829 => 14.25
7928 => 15.85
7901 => 16.62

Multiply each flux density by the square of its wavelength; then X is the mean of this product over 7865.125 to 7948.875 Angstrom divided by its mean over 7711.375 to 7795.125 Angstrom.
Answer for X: 1.17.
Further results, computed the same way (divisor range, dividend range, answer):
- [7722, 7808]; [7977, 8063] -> 1.33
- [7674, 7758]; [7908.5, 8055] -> 1.31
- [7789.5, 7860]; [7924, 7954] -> 1.11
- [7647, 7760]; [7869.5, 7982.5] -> 1.25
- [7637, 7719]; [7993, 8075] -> 1.44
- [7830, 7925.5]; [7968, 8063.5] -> 1.18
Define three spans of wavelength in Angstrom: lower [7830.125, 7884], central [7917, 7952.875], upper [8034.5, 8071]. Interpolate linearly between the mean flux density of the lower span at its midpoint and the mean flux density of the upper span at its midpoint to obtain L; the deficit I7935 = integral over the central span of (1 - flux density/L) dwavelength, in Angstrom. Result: 1.0 Angstrom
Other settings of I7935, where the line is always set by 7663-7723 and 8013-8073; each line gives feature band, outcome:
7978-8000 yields 0.1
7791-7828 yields -0.1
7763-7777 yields 0.1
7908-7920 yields 0.8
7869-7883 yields 0.0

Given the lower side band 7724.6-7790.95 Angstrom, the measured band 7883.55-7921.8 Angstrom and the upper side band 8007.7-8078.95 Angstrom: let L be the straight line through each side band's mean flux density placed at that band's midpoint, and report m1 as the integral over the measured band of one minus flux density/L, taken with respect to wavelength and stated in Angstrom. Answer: 0.7 Angstrom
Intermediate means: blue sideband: 14.3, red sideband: 18.2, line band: 16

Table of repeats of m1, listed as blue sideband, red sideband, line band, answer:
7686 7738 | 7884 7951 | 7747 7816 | 1.4 Angstrom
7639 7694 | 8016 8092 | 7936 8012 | 2.0 Angstrom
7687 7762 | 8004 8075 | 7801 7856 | 1.4 Angstrom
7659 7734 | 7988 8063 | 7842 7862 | 0.1 Angstrom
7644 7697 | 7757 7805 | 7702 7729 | 0.0 Angstrom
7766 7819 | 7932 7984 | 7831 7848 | 0.5 Angstrom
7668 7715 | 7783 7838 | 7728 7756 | -1.2 Angstrom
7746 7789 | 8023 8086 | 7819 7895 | -0.6 Angstrom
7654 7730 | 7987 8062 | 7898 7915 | 0.4 Angstrom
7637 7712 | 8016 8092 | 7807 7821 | 0.1 Angstrom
